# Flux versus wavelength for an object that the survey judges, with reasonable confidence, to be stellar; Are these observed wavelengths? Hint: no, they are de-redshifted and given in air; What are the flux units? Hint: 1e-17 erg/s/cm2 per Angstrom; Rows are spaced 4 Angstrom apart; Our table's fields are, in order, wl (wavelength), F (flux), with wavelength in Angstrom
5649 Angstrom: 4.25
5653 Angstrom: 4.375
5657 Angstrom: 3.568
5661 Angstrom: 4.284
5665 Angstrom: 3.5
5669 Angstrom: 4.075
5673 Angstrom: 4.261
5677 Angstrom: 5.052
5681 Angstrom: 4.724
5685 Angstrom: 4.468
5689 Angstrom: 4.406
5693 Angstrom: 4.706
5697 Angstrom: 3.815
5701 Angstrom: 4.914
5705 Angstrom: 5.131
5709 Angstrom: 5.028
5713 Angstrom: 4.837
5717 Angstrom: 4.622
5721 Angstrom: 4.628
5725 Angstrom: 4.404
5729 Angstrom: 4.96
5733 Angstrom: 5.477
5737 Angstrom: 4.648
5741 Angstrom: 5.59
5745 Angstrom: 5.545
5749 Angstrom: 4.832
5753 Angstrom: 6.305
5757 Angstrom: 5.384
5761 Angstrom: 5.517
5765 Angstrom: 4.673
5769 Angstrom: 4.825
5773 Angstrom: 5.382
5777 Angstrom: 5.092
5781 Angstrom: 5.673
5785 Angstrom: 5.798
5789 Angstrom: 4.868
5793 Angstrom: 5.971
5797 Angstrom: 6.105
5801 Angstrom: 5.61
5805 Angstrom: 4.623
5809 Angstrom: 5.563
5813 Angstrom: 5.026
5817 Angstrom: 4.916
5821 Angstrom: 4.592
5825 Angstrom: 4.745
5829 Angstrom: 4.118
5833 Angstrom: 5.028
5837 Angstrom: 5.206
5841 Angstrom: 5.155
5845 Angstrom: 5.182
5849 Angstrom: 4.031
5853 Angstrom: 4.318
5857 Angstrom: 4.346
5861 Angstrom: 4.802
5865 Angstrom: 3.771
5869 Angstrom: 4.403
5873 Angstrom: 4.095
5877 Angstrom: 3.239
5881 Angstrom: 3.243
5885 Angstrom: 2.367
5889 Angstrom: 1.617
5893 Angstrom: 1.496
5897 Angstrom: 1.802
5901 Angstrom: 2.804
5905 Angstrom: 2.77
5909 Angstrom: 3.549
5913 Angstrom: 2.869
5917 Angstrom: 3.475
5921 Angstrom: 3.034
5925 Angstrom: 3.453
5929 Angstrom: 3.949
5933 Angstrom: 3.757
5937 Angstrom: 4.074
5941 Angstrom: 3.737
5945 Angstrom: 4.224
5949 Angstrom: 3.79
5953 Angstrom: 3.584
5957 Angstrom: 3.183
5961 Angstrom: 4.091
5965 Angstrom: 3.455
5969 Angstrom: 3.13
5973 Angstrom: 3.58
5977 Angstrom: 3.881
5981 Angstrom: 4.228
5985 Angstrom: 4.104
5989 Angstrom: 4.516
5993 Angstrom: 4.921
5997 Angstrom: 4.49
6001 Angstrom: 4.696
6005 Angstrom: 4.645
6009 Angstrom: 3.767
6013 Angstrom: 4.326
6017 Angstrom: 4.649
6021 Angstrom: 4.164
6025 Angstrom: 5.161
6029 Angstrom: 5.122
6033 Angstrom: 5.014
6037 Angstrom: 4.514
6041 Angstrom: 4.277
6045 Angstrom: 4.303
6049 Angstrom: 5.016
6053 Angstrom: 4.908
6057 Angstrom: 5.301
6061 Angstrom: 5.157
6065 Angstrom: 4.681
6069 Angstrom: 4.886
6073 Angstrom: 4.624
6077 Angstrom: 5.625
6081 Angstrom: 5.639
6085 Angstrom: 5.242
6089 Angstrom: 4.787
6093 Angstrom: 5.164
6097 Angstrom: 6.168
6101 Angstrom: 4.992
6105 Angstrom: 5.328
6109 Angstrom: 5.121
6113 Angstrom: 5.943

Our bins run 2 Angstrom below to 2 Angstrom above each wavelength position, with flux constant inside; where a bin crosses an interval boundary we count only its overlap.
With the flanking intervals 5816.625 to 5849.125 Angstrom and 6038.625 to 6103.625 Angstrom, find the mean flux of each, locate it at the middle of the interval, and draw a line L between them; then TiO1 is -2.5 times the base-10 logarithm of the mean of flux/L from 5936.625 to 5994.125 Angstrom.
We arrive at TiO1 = 0.26 mag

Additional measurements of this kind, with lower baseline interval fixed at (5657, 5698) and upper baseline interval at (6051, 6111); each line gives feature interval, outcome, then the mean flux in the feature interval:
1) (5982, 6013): 0.129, 4.43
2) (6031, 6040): 0.081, 4.71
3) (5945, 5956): 0.292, 3.74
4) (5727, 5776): -0.178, 5.26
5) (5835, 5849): -0.080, 5.02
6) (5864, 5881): 0.234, 3.81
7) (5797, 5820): -0.138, 5.21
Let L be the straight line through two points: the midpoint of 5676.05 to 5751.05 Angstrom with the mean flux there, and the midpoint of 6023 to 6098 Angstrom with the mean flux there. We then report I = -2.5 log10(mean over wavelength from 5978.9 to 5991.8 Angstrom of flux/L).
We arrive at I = 0.15 mag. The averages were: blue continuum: 4.83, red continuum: 5.02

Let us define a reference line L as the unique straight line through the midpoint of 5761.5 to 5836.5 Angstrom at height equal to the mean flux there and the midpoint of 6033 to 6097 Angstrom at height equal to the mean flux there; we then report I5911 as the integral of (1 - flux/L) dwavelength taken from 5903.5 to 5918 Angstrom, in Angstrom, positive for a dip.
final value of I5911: 5.49 Angstrom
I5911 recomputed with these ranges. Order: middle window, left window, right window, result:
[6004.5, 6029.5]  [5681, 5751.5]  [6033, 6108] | 2.5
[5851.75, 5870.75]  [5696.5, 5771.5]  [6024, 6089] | 2.6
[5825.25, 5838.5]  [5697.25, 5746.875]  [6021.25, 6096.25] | 0.5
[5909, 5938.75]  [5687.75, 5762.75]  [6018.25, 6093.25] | 8.6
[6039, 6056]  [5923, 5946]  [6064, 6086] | 0.8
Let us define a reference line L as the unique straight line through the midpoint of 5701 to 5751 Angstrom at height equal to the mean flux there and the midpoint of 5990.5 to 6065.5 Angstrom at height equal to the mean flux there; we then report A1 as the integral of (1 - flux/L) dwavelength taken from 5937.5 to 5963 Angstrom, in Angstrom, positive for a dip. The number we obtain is 5.2 Angstrom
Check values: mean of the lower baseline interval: 4.97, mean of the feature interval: 3.79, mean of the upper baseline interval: 4.69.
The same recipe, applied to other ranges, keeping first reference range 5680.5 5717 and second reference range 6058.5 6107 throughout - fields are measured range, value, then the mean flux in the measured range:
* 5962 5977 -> 4.57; 3.5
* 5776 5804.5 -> -4.54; 5.55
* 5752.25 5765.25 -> -2.05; 5.5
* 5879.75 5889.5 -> 4.86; 2.47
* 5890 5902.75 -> 7.62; 1.99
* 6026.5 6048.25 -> 1.91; 4.68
